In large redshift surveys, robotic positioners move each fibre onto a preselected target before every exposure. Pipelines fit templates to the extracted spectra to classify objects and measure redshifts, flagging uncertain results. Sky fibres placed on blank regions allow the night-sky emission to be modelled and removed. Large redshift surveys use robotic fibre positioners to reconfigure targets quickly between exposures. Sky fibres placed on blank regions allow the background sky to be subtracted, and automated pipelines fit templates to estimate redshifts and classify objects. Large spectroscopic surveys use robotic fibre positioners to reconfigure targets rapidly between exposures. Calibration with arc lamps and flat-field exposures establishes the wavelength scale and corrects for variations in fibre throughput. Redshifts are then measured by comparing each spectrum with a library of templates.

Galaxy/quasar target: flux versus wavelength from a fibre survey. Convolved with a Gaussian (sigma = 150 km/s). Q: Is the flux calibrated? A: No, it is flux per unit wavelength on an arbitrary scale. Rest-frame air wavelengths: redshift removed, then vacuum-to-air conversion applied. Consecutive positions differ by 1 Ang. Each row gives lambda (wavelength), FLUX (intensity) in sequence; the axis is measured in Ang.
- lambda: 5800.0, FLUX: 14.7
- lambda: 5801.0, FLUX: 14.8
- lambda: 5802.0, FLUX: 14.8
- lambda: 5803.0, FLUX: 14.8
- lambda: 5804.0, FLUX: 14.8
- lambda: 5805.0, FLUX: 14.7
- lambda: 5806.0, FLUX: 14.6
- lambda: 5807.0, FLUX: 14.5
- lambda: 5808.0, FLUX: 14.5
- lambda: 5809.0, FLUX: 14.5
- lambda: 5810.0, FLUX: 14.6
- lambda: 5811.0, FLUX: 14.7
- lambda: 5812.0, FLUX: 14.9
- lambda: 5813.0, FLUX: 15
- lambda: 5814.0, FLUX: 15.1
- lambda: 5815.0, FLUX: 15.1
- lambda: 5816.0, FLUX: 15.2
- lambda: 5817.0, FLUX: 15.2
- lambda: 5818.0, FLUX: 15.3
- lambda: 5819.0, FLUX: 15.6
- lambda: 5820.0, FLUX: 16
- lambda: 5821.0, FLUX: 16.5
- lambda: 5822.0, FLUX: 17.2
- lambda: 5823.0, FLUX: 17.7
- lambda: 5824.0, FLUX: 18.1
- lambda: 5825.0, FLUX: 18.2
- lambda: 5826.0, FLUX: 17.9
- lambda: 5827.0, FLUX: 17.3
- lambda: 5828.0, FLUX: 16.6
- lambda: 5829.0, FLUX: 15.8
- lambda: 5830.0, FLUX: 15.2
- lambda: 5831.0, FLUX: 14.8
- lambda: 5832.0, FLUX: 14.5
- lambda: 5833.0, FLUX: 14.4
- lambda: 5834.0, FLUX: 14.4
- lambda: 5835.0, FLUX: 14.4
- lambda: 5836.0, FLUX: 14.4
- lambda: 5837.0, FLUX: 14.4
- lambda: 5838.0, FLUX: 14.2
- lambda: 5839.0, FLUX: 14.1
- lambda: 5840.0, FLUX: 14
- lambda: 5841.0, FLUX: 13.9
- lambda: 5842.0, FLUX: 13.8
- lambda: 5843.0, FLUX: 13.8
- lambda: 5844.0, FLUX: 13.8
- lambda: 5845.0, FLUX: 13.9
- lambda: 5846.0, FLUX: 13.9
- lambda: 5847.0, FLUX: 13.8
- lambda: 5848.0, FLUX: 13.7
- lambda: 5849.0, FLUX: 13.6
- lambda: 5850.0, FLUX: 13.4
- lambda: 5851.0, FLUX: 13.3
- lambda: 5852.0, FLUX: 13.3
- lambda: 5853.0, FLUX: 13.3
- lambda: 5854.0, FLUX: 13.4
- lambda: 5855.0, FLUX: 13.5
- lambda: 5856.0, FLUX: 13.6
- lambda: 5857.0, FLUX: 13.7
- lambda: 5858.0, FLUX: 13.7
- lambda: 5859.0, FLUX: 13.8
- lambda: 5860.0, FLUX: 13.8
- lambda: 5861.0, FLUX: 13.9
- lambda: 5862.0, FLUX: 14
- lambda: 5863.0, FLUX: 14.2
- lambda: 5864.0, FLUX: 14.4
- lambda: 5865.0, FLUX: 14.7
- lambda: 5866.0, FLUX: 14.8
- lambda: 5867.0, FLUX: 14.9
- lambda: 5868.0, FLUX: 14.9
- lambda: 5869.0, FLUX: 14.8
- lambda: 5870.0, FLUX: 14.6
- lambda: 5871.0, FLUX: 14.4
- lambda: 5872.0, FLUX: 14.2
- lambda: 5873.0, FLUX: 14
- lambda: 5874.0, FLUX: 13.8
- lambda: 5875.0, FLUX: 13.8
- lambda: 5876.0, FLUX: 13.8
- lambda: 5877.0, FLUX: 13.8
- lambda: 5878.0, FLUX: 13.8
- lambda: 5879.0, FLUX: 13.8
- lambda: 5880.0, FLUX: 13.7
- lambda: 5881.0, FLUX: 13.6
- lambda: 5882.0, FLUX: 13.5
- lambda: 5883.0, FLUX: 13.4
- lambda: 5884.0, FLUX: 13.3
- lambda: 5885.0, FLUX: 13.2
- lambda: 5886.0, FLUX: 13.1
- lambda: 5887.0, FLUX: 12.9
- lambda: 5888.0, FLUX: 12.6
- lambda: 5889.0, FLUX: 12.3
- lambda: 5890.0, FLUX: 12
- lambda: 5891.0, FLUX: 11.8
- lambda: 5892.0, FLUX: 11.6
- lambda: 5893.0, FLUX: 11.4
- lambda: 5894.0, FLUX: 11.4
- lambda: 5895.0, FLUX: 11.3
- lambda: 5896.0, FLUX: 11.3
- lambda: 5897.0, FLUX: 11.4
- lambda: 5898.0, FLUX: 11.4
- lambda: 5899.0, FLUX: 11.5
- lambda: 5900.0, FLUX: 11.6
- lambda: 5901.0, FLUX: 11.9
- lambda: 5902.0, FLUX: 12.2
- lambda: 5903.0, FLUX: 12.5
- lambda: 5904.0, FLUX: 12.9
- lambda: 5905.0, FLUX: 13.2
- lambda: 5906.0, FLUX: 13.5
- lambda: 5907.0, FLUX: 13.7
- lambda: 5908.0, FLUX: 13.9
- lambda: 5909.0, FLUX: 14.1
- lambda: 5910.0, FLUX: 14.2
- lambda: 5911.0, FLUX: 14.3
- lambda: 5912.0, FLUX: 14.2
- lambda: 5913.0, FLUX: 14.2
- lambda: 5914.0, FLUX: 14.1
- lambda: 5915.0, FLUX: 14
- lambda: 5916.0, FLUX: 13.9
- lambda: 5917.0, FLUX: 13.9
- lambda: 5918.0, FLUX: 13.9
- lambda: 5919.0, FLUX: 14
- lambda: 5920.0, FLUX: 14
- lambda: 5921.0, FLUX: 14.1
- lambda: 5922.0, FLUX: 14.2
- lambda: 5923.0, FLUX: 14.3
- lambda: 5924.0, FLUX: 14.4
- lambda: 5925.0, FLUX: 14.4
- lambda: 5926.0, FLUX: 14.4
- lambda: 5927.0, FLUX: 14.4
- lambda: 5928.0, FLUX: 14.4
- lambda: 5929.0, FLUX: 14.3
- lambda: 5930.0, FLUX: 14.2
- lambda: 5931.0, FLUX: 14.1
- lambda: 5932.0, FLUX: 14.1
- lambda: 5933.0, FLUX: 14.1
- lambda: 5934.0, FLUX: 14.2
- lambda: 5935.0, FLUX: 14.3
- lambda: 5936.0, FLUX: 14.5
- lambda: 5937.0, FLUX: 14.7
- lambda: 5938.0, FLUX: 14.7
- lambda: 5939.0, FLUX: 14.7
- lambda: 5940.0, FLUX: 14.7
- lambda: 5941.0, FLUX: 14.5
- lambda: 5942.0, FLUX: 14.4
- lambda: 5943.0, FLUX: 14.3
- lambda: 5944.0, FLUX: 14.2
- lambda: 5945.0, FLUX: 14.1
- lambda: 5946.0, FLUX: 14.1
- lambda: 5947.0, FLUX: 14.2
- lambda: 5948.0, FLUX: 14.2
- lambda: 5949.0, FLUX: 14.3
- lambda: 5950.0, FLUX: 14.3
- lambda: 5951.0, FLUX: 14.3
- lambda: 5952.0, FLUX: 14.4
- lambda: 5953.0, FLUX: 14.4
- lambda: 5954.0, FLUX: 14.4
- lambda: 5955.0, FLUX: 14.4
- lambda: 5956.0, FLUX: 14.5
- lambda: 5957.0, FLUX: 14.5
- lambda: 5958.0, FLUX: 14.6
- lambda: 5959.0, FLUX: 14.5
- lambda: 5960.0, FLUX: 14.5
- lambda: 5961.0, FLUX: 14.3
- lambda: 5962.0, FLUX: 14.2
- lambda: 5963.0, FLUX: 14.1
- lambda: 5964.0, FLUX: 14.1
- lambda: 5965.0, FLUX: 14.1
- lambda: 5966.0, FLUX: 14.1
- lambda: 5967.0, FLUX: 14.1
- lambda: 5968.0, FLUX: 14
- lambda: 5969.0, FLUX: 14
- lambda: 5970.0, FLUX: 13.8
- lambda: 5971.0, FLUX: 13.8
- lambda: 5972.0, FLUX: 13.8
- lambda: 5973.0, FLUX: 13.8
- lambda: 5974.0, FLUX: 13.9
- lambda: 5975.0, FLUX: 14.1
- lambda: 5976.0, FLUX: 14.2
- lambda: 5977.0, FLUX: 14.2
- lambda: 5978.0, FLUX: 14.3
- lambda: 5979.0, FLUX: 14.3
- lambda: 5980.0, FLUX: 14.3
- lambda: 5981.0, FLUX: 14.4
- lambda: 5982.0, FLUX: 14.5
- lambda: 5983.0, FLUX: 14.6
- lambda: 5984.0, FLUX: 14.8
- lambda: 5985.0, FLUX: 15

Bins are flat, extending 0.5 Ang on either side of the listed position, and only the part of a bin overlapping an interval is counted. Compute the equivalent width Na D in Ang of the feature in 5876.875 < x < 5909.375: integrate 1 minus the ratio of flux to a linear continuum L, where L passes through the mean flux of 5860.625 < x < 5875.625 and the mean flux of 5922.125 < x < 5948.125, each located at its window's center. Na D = 3.9 Ang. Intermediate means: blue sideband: 14.4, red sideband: 14.3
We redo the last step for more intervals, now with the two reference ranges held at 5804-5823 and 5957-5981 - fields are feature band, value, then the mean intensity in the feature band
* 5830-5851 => 1.36 Ang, 14.1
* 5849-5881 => 1.97 Ang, 14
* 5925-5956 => 0.00 Ang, 14.3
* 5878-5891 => 1.45 Ang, 13.1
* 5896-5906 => 1.72 Ang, 12.1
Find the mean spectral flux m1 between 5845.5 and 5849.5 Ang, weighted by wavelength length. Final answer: 13.8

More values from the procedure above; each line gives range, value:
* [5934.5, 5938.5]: 14.6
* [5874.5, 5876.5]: 13.8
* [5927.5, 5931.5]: 14.2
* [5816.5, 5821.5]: 15.7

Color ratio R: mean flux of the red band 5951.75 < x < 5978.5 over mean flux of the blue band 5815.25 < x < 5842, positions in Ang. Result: 0.91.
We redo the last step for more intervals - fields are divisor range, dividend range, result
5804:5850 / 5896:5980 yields 0.93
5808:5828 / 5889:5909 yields 0.76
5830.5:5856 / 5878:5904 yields 0.89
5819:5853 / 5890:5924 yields 0.87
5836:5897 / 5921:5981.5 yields 1.05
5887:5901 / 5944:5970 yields 1.22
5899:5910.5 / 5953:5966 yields 1.10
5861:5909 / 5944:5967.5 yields 1.08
